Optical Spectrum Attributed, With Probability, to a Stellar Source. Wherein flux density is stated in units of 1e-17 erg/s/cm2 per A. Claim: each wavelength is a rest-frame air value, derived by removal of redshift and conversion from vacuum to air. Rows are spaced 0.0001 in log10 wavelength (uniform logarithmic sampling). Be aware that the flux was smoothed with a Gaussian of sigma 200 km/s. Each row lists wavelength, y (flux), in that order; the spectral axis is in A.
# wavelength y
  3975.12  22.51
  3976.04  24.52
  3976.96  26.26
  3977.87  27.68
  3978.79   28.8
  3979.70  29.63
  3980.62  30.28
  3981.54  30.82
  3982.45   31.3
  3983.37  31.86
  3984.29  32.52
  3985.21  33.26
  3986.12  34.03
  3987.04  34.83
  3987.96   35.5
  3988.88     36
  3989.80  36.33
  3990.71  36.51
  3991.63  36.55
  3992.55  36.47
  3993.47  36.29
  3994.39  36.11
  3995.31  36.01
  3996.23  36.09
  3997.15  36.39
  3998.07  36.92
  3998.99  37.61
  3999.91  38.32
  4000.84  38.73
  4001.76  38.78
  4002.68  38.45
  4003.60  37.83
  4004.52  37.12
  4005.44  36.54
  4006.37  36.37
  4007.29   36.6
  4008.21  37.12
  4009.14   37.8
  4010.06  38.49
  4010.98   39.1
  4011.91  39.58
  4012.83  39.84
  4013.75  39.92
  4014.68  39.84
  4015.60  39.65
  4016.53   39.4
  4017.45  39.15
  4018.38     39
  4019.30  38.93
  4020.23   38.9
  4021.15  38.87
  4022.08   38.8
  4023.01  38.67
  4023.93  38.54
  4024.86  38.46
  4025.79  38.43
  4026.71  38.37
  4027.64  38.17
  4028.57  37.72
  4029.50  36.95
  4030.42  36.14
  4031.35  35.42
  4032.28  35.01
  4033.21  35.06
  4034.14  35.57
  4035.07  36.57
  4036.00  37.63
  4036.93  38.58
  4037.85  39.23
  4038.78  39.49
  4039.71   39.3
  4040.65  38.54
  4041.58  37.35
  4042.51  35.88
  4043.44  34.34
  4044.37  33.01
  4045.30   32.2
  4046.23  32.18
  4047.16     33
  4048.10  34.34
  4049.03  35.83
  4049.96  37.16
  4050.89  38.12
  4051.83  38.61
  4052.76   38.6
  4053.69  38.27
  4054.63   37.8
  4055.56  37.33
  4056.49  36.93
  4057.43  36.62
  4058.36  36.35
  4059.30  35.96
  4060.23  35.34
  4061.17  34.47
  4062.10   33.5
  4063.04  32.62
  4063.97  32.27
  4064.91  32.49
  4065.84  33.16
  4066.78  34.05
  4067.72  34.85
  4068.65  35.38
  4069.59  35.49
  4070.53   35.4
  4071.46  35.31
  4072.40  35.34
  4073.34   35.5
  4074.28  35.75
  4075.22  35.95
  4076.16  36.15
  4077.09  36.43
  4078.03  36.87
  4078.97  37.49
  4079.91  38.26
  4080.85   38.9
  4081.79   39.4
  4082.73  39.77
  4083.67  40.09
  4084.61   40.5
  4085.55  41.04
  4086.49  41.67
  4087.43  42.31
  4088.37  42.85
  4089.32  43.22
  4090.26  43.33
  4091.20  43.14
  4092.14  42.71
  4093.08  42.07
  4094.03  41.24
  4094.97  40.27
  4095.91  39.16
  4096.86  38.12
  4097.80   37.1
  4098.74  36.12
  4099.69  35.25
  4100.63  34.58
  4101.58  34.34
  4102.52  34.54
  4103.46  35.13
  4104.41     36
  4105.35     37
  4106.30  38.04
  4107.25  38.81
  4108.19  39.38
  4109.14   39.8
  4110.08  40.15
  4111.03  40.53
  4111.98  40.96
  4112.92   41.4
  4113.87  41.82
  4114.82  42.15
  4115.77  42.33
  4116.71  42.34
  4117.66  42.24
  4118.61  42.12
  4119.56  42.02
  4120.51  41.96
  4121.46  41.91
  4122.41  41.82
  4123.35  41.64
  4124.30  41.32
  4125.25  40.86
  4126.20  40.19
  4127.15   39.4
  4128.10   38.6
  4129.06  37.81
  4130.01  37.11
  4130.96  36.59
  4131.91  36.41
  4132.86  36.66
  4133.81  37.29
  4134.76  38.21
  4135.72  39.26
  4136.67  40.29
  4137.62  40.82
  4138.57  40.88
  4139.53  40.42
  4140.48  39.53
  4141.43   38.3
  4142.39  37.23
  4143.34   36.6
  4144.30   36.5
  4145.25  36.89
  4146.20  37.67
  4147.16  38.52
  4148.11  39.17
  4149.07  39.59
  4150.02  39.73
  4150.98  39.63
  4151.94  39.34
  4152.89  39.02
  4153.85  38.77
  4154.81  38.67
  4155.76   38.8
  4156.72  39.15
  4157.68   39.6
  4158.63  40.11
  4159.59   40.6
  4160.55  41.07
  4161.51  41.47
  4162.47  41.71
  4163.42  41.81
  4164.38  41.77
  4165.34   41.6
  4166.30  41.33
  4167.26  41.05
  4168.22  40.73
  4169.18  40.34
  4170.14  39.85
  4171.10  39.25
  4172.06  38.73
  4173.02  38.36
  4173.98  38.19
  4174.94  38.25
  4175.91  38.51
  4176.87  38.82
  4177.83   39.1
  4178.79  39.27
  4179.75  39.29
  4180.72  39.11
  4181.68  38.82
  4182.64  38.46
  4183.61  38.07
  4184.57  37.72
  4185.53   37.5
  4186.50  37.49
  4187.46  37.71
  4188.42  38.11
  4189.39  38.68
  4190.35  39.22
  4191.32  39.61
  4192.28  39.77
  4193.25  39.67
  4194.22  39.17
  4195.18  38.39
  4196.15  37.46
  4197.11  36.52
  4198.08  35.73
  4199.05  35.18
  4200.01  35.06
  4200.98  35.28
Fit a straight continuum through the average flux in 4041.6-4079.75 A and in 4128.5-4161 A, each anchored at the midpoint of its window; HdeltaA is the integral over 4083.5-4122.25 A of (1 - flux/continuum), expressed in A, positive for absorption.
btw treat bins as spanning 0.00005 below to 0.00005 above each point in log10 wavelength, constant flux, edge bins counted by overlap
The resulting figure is -3.1 A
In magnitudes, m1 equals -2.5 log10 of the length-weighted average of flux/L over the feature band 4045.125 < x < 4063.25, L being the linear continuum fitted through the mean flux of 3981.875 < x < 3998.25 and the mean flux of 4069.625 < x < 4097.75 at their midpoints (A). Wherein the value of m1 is 0.06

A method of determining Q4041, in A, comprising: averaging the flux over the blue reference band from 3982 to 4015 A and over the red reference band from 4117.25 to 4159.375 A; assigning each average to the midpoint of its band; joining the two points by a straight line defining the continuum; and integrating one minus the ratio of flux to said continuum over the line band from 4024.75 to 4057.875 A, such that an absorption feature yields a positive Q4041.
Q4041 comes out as 0.68 A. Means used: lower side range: 36.7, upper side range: 39.3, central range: 36.7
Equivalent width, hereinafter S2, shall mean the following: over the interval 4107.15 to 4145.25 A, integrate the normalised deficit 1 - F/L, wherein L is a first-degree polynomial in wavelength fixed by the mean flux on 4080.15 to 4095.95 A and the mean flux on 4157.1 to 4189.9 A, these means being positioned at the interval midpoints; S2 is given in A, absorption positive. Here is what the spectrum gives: 0.6 A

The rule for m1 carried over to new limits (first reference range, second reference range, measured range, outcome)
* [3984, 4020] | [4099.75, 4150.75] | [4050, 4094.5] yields 0.02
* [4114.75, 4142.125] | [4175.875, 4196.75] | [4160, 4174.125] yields -0.04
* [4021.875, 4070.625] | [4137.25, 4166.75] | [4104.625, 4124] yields -0.07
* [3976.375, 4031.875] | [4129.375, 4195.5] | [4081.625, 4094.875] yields -0.11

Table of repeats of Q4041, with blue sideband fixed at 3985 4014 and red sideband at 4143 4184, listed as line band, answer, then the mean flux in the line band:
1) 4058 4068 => 1.0 A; 34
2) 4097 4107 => 0.7 A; 36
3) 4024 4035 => 0.2 A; 36.9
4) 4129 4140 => 0.1 A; 38.5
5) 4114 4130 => -0.9 A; 41.1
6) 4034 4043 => -0.1 A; 37.9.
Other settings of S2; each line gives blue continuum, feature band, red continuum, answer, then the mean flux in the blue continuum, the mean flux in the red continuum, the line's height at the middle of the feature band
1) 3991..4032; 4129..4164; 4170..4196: -0.4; 37.9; 38.7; 38.5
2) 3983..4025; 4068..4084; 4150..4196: 0.6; 37.4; 39.4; 38.2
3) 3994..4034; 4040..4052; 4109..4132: 1.0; 37.9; 40.6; 38.7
